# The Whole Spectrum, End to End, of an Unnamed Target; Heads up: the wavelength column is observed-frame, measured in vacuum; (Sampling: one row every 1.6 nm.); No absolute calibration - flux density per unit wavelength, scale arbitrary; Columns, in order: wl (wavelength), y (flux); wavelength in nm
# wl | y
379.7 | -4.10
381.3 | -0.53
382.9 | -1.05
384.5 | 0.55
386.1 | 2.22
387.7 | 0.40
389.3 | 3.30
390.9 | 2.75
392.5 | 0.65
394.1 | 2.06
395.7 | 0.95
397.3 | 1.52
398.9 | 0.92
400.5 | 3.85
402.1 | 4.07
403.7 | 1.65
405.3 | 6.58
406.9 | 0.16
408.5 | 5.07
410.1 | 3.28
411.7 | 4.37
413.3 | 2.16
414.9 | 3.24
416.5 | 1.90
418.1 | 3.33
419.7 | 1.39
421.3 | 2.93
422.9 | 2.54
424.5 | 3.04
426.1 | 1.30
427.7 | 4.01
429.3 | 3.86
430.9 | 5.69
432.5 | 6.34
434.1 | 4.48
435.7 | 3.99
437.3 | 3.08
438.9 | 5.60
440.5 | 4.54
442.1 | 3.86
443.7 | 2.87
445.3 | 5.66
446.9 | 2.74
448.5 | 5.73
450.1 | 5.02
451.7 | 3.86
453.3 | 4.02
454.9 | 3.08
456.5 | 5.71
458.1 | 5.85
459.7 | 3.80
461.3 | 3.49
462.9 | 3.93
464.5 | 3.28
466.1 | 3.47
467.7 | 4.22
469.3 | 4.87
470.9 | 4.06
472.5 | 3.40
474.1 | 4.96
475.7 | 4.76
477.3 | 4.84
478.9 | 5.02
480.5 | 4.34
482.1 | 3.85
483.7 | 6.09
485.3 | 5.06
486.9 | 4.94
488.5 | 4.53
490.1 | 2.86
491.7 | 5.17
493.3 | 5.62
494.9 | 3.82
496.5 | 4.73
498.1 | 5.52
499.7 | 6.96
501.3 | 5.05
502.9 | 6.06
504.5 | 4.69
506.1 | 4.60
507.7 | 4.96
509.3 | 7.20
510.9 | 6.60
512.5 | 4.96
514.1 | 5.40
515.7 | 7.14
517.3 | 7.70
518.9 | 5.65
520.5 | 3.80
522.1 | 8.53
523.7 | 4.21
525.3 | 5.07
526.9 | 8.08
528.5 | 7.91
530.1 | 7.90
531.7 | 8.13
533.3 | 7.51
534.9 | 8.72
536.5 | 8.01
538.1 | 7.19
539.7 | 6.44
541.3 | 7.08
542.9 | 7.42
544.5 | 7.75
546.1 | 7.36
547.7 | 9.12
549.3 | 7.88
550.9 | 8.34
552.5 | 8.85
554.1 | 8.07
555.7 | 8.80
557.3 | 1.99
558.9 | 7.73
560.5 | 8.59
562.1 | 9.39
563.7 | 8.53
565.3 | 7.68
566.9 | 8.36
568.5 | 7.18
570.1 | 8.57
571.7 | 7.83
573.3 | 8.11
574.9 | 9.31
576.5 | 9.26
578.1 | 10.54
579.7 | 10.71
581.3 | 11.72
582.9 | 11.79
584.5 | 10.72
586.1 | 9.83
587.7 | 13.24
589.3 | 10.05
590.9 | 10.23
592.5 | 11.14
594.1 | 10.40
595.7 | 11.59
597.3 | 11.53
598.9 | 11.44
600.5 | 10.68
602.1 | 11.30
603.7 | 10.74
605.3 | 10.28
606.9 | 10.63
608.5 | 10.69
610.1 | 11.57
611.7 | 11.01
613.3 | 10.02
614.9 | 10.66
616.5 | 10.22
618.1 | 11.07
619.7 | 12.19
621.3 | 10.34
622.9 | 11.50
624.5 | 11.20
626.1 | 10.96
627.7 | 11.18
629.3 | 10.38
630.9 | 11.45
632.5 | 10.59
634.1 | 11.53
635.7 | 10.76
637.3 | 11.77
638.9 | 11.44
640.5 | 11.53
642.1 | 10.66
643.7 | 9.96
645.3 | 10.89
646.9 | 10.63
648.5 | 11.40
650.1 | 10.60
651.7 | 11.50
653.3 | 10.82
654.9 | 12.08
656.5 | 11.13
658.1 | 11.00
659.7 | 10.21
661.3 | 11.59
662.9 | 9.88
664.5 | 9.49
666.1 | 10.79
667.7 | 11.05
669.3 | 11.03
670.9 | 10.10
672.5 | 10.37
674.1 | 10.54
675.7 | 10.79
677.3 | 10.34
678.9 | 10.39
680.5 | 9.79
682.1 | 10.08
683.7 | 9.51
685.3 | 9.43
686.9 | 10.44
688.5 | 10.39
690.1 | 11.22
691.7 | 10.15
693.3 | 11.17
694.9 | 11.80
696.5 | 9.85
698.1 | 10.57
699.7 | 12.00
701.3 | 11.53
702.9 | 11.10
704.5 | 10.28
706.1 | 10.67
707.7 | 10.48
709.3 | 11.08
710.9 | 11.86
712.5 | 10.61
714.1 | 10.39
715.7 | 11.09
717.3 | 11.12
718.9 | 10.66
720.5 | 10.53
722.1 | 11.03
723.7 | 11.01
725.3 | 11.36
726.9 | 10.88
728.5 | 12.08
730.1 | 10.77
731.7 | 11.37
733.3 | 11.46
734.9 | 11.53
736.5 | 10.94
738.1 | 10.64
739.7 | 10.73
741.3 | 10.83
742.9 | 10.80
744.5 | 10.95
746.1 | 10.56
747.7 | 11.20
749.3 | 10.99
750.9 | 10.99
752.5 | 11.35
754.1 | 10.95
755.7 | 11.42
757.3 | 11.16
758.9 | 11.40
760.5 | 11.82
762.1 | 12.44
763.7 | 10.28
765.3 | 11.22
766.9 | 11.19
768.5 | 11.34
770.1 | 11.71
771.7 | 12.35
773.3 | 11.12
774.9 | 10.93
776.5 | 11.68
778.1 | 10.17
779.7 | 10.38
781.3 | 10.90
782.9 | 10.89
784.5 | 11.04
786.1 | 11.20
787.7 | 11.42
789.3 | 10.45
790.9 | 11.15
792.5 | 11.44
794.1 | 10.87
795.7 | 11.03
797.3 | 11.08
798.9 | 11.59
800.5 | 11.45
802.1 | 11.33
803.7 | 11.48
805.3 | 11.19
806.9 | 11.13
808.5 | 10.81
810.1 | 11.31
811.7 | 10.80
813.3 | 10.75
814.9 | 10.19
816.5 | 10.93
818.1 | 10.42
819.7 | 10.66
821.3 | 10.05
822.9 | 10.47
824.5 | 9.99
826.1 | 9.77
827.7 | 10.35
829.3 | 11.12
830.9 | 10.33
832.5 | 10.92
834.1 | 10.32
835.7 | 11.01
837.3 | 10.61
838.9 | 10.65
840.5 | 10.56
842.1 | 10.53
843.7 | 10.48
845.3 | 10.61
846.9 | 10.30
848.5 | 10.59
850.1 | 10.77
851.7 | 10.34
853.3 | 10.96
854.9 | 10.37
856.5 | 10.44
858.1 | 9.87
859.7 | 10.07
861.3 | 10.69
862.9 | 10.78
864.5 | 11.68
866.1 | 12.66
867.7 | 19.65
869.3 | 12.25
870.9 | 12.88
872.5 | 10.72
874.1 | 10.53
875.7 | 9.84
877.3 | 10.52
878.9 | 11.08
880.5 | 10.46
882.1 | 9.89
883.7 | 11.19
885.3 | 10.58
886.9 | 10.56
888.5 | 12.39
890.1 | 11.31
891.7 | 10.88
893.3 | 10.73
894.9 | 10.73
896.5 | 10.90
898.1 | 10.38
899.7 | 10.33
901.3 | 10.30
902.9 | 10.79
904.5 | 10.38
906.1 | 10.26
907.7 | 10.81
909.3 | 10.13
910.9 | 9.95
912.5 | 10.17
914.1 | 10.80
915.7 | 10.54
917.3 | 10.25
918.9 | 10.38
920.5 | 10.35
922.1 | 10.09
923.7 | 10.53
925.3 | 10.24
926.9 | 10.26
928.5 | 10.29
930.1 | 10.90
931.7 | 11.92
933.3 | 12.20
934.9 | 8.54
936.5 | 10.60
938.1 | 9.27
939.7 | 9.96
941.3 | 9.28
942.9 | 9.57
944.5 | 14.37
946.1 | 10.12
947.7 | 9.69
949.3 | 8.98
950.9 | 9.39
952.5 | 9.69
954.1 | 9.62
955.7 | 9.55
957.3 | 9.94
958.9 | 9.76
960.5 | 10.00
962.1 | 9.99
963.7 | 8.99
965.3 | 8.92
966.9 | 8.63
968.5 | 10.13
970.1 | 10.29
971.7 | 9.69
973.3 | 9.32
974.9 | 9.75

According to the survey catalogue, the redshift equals 0.32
